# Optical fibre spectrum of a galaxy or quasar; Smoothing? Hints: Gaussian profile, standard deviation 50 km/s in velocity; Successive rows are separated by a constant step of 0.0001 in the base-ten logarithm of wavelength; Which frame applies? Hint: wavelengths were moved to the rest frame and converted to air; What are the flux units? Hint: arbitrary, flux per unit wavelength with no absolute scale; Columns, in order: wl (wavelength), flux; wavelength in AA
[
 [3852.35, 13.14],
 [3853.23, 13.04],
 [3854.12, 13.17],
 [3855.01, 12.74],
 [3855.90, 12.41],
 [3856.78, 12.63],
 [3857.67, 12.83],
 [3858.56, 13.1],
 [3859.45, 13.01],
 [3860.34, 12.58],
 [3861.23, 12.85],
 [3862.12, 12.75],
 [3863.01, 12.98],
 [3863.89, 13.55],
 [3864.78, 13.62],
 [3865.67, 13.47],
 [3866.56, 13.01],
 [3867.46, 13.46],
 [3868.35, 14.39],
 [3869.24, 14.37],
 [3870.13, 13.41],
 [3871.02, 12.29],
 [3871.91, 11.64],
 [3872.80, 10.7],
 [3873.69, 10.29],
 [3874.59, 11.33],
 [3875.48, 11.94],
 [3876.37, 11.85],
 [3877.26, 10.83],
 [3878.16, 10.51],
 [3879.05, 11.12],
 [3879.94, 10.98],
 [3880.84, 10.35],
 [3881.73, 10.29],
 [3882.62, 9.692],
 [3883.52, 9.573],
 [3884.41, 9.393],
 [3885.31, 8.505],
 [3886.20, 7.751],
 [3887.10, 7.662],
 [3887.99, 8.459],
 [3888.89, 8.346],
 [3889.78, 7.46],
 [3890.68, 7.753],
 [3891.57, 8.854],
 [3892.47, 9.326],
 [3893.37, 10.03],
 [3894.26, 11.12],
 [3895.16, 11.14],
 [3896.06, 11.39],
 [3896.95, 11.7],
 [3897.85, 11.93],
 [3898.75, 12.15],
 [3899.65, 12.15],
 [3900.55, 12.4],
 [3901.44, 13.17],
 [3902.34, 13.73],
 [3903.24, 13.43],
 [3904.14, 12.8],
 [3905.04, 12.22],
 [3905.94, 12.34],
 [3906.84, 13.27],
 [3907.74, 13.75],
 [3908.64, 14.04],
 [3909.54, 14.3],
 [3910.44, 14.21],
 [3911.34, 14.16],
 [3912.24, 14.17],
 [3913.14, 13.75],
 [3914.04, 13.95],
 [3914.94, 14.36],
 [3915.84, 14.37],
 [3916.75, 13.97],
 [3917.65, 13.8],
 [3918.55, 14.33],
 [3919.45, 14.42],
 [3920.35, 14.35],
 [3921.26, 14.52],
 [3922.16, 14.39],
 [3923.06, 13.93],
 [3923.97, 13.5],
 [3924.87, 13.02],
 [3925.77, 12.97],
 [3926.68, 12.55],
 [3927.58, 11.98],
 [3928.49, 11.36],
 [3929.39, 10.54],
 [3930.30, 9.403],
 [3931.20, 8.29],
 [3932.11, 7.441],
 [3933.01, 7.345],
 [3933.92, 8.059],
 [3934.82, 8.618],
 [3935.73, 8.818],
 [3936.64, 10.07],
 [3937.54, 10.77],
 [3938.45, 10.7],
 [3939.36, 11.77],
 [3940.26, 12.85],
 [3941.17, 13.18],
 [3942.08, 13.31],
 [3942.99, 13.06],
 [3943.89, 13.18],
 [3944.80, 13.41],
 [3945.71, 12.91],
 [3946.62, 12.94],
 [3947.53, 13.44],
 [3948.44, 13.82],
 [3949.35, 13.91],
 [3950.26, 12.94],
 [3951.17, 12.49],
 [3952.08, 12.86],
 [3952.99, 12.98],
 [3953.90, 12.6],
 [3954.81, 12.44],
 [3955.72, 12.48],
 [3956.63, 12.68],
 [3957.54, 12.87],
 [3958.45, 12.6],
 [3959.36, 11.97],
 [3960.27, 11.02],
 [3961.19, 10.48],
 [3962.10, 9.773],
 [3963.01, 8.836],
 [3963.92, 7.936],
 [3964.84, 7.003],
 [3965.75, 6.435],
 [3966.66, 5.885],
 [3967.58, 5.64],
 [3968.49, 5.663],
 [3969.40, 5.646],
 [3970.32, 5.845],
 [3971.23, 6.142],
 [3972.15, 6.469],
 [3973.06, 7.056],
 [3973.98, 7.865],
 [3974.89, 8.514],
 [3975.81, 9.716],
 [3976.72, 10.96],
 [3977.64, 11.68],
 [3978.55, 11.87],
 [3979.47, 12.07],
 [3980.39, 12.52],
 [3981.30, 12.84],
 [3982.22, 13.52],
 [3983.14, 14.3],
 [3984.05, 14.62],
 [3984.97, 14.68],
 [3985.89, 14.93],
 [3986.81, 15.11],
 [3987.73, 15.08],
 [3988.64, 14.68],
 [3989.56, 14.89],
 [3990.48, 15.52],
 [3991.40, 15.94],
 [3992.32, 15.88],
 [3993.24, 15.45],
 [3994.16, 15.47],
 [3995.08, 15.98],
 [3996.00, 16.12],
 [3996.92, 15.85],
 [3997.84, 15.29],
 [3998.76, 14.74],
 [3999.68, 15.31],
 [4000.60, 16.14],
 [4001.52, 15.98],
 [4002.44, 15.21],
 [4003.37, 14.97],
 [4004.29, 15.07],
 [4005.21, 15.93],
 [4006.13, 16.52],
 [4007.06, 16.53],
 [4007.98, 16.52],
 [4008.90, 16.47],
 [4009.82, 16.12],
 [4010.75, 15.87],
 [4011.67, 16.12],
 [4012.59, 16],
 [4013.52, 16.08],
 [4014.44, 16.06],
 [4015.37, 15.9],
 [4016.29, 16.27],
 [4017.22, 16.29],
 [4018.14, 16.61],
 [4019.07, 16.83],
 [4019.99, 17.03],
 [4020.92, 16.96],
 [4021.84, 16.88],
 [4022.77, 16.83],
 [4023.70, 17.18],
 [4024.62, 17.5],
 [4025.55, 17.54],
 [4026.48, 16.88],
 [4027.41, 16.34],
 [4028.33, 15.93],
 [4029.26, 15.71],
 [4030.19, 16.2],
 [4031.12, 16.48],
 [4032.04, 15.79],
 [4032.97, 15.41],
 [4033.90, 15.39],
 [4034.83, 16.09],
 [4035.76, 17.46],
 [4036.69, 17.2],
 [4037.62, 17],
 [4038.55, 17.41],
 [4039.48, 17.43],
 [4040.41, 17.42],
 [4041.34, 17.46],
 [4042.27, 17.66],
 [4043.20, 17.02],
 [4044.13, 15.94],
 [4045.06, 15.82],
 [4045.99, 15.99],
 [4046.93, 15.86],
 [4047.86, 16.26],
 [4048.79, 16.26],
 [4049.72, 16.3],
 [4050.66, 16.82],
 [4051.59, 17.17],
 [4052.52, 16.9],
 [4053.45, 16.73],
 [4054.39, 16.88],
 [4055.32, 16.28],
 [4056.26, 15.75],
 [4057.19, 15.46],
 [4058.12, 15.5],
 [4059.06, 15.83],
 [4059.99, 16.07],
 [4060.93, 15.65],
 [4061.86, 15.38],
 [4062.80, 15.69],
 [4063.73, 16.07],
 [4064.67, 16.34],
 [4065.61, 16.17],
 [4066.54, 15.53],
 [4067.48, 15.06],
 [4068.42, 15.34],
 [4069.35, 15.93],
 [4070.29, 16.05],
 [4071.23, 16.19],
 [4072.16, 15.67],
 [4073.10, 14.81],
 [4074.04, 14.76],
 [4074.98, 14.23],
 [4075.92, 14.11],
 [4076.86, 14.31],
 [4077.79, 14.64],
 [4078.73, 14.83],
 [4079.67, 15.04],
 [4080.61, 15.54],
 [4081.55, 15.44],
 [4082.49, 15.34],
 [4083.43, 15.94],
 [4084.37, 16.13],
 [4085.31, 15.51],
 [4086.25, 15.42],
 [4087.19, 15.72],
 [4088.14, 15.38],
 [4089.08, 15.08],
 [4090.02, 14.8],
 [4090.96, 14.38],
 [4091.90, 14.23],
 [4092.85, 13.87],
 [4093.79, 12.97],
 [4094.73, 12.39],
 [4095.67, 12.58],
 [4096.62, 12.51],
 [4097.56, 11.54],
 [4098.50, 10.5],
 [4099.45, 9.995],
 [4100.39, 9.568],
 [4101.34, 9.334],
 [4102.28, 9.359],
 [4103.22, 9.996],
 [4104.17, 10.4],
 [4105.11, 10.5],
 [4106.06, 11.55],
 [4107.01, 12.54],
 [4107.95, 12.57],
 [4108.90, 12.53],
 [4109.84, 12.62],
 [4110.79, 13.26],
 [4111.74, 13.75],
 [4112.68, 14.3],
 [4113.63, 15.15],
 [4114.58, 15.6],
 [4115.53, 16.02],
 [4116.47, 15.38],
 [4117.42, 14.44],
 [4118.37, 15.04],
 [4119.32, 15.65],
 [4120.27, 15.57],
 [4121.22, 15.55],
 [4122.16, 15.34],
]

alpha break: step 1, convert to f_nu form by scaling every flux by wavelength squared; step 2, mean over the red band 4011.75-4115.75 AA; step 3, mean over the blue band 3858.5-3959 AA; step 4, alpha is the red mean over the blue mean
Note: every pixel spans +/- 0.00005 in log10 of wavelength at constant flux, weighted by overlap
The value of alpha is 1.36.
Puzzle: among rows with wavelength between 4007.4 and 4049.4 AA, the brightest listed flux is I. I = 17.66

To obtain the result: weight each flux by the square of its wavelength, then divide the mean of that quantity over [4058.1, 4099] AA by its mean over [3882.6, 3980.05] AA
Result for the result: 1.43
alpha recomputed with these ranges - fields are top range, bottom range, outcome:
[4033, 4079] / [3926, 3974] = 1.63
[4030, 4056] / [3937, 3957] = 1.37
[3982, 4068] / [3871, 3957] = 1.44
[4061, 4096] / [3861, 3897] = 1.52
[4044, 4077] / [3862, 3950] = 1.44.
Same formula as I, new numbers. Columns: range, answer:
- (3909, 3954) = 14.52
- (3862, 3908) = 14.39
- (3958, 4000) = 16.12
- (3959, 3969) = 11.97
